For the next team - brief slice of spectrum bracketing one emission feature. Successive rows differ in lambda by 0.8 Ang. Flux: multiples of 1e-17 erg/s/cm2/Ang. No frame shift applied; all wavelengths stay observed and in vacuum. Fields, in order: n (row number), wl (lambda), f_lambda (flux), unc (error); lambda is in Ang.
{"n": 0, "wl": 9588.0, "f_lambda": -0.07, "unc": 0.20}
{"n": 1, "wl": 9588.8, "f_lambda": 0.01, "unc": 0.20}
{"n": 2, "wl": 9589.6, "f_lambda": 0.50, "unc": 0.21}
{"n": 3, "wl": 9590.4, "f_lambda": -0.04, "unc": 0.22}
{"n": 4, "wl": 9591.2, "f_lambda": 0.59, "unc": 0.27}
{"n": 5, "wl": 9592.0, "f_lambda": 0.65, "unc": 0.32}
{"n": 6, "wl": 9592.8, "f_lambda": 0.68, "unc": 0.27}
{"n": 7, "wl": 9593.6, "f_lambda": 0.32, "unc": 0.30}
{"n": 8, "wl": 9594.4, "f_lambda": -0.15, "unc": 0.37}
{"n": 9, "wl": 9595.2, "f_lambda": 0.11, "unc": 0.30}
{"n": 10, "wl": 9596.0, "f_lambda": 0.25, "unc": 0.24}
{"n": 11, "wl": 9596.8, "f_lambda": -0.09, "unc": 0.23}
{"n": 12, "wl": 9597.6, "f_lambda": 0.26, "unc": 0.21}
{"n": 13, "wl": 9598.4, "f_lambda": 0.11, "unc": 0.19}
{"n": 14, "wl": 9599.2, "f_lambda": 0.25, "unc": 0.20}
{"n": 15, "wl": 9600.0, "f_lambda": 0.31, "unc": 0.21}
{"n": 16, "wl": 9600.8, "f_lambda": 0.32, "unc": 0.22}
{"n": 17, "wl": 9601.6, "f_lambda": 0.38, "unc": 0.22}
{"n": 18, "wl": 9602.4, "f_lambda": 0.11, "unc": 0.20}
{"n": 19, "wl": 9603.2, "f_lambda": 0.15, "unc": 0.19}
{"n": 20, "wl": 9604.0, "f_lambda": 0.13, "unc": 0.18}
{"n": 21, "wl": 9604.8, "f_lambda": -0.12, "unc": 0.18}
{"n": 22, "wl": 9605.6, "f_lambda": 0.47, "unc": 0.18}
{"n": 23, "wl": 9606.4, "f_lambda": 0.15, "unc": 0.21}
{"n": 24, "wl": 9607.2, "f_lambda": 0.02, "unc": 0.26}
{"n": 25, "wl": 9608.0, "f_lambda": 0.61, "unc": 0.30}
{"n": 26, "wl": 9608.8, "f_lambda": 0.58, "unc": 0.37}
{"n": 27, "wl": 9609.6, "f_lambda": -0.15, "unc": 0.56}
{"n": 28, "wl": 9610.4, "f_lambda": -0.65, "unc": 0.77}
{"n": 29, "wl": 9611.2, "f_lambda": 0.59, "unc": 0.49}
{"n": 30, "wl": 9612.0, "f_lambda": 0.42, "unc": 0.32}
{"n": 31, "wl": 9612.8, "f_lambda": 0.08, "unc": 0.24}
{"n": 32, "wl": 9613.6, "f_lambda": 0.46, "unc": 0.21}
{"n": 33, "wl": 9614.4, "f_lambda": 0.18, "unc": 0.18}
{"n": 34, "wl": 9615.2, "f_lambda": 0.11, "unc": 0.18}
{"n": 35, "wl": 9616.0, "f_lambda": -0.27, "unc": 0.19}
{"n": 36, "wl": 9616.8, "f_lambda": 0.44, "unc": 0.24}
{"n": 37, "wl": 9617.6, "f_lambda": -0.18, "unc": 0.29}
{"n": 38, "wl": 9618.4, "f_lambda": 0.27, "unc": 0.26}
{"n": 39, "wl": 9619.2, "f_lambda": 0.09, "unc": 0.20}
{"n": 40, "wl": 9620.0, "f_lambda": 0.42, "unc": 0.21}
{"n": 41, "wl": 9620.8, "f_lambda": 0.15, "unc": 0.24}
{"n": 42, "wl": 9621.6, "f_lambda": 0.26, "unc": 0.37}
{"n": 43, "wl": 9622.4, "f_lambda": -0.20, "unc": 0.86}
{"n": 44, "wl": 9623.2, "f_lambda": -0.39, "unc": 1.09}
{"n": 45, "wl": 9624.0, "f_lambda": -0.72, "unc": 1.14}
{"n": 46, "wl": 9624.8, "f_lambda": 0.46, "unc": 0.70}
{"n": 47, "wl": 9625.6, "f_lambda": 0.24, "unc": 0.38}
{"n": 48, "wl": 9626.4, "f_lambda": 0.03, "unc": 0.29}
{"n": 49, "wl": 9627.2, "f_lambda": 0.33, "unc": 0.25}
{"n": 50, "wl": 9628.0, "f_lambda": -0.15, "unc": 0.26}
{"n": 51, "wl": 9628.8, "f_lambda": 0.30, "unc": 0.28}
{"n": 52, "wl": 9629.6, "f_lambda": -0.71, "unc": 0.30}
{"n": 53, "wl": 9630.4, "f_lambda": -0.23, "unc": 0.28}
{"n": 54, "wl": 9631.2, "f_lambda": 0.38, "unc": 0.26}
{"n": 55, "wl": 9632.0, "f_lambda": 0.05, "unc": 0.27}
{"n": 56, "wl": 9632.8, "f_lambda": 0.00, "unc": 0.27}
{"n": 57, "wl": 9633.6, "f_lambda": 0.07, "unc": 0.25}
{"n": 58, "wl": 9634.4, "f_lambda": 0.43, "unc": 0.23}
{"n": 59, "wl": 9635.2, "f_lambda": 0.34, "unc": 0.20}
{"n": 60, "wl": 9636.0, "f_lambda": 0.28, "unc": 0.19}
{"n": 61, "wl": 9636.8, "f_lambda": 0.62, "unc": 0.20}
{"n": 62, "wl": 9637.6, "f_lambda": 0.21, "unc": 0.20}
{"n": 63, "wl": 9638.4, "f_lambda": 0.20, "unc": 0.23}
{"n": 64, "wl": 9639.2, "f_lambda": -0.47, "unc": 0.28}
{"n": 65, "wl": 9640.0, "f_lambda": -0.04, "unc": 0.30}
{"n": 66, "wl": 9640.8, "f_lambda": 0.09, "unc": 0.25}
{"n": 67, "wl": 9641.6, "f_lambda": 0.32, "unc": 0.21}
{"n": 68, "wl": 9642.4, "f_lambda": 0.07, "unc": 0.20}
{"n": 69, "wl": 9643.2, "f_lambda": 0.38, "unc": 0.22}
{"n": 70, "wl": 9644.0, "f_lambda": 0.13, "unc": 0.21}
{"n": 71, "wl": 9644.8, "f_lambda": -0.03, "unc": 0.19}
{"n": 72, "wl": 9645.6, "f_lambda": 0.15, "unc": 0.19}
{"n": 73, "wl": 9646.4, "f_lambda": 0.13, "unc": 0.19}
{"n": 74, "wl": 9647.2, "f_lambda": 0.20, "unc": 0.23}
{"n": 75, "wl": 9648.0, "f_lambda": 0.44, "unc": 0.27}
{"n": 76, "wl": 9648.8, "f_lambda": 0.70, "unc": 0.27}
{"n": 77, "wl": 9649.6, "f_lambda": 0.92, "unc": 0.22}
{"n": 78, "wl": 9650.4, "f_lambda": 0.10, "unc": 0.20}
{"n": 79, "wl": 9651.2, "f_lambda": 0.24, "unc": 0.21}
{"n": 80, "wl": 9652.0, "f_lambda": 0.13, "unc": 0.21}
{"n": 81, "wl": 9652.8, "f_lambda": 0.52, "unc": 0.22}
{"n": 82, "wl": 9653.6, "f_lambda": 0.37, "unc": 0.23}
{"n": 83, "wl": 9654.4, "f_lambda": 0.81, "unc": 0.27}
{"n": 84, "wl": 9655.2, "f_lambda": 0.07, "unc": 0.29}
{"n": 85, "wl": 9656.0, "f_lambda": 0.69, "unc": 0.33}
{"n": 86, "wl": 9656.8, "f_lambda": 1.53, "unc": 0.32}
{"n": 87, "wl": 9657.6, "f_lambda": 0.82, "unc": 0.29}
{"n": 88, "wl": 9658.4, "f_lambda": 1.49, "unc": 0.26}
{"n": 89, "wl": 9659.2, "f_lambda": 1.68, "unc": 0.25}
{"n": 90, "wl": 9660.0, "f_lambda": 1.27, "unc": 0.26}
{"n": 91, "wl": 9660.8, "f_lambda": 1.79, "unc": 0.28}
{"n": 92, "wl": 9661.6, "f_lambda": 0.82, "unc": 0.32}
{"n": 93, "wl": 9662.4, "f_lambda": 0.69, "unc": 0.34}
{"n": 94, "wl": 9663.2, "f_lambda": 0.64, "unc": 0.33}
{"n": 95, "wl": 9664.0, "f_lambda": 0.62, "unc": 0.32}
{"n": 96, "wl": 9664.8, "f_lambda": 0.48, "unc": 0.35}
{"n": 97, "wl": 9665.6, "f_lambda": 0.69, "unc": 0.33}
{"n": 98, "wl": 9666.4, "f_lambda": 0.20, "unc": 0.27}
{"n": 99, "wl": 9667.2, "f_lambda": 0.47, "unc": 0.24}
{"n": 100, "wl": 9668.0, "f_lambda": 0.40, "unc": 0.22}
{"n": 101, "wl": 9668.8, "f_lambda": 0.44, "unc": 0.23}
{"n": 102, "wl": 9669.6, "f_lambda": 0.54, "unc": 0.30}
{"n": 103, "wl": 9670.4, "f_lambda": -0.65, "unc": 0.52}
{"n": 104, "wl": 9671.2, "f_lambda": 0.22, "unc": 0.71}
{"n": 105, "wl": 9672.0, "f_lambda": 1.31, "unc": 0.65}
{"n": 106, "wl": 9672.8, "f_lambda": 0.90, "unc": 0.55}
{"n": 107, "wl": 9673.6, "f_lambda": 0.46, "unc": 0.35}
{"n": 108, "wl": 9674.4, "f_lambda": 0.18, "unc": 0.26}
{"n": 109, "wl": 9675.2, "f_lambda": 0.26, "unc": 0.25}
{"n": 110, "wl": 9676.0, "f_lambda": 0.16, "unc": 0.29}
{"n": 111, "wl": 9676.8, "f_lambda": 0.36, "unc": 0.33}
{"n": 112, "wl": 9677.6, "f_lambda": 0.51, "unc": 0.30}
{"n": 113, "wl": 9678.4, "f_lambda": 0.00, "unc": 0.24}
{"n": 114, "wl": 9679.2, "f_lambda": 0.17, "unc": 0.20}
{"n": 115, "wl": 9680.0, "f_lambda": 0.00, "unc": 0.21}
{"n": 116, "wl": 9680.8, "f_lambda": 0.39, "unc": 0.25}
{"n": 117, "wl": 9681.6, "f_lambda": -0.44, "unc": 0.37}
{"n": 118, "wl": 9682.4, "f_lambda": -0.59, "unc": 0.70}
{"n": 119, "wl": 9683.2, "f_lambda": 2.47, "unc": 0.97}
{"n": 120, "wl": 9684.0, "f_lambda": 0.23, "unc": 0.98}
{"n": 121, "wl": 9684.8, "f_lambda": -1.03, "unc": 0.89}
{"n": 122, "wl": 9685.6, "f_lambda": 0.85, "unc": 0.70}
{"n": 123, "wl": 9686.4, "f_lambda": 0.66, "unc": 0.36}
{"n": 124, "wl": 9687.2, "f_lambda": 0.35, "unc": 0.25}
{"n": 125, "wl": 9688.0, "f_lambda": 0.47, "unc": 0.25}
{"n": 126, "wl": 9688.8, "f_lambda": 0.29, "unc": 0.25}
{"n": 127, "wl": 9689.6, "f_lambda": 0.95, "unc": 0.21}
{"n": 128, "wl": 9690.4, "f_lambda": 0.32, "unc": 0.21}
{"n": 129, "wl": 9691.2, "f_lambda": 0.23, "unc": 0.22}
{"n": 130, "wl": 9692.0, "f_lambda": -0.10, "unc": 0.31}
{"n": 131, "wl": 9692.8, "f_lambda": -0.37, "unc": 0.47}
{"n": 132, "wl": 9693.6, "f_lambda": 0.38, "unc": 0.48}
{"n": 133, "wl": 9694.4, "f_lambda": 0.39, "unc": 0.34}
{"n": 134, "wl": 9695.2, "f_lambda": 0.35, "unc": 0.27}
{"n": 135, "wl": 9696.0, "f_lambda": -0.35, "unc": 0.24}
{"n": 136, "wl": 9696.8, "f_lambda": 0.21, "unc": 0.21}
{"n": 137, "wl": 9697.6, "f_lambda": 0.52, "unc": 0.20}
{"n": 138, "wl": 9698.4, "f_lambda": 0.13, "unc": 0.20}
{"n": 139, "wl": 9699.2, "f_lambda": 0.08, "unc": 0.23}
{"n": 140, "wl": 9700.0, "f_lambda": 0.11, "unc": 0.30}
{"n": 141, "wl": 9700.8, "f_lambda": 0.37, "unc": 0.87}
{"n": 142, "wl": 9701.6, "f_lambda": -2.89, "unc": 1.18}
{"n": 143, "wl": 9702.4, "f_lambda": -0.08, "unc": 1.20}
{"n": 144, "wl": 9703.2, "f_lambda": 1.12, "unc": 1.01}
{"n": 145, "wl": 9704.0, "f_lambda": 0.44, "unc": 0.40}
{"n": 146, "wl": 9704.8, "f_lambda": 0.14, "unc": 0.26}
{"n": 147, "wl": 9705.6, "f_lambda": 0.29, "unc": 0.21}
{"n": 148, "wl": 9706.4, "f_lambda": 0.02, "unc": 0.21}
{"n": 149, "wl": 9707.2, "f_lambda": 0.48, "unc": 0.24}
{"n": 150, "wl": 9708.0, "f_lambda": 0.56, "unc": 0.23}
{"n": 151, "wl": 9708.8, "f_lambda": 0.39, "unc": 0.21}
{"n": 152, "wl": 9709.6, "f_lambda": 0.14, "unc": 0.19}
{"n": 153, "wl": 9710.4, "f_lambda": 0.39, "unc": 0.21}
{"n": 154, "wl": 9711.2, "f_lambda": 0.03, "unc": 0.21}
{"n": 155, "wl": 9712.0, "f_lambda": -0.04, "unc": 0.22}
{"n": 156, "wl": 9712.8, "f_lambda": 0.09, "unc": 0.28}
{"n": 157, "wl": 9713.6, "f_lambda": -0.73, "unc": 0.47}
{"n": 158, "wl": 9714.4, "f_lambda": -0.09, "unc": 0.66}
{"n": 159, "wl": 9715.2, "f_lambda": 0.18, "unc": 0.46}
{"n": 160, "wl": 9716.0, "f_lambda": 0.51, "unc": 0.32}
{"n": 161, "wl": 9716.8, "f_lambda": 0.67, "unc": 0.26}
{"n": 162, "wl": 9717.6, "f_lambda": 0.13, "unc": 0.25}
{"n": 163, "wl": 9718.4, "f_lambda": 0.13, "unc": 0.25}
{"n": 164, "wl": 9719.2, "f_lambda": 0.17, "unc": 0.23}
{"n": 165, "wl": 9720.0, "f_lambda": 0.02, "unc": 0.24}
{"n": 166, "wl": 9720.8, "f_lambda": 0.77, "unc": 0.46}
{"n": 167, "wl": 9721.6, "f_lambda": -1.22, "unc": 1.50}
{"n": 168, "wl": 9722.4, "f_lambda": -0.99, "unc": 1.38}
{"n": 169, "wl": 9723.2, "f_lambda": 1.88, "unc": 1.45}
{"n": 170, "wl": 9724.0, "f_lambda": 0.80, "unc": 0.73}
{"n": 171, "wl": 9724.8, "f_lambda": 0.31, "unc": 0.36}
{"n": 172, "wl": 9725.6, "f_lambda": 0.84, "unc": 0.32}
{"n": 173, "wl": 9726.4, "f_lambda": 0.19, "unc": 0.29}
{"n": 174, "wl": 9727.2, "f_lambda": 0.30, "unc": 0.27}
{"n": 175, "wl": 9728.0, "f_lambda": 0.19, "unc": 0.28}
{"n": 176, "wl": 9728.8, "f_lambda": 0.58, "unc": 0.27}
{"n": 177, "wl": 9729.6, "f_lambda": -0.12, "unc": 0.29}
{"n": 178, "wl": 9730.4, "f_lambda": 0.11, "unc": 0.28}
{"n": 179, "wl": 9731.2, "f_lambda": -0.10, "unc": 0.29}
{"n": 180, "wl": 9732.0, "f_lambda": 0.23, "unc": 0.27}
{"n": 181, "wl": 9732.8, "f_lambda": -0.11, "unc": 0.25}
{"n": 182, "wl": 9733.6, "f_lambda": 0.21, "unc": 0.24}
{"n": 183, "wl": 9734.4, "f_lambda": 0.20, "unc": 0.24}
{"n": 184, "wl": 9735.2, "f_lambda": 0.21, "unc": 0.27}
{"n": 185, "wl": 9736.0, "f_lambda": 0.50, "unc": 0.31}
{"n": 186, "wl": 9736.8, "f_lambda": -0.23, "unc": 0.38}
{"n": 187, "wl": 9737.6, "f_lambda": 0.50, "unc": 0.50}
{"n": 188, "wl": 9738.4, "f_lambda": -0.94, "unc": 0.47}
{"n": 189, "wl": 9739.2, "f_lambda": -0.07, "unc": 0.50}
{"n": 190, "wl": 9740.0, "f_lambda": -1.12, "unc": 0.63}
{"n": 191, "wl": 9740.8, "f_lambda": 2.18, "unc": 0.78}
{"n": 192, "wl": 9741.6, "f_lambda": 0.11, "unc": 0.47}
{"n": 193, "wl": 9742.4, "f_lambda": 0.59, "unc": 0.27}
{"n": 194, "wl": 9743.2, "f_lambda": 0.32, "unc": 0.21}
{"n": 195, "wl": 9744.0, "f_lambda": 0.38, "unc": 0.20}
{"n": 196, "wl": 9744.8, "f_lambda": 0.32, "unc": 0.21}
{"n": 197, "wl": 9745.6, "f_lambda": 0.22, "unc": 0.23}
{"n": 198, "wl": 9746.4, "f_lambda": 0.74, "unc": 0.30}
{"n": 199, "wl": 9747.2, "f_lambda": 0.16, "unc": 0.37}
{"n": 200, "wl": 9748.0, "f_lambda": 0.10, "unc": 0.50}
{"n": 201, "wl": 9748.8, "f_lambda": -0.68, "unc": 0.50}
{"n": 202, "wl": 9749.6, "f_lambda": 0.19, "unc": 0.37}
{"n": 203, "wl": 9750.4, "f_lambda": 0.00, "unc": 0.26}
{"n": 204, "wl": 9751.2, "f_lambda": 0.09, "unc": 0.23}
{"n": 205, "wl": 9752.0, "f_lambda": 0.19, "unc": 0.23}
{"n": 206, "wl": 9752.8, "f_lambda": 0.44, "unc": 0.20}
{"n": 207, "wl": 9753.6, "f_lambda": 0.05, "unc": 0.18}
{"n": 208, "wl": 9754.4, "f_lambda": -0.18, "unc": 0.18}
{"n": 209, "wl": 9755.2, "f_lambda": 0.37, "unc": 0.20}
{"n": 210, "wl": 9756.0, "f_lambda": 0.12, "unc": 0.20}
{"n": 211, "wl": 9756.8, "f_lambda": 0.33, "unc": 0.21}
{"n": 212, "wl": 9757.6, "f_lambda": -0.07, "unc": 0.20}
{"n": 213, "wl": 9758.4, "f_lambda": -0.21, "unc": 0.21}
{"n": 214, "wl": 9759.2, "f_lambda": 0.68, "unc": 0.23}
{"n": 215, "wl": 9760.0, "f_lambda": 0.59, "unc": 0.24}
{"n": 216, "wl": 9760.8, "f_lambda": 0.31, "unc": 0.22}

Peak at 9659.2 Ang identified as H-beta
